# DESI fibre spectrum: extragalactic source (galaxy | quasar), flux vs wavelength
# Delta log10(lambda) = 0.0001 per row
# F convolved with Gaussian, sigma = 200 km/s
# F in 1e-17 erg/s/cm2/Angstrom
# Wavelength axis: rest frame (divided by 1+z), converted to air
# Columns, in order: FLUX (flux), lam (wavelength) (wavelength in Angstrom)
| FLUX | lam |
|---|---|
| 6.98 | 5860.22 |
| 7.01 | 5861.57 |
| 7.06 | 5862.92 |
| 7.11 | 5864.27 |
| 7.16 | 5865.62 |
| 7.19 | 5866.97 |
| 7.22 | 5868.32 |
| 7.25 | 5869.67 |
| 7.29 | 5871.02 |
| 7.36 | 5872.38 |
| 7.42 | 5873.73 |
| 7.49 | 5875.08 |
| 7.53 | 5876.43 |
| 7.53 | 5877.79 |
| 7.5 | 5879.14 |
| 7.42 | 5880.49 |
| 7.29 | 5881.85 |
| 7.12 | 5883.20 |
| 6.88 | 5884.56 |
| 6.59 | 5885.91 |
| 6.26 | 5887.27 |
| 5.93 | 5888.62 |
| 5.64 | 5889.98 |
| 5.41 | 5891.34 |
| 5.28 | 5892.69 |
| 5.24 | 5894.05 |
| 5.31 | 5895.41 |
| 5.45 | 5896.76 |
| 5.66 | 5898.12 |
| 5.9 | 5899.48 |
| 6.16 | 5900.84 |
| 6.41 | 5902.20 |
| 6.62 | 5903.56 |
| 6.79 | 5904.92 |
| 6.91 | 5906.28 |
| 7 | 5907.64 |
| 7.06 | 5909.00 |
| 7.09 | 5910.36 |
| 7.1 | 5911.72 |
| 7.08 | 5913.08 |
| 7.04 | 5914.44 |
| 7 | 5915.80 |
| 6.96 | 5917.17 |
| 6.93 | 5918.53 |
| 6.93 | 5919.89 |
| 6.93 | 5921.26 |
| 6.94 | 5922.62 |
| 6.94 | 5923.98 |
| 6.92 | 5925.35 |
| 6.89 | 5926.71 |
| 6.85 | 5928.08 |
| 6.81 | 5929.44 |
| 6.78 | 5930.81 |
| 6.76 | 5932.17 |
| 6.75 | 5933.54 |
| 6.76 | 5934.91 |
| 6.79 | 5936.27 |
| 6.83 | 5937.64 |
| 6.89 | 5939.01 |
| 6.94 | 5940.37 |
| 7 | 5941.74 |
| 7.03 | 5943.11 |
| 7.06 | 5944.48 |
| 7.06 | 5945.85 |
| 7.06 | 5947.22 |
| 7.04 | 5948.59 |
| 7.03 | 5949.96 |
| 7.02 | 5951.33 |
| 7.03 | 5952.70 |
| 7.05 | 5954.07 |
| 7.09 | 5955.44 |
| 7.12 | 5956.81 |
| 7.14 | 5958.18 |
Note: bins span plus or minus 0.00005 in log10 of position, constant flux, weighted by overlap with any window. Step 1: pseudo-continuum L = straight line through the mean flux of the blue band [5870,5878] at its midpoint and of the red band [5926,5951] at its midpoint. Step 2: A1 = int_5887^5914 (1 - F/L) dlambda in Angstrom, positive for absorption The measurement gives 3.68 Angstrom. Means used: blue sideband 7.42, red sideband 6.91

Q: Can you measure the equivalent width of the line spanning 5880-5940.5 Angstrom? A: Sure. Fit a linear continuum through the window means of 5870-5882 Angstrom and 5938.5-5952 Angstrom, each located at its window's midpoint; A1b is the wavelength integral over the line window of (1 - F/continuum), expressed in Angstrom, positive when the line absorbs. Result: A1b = 5.2 Angstrom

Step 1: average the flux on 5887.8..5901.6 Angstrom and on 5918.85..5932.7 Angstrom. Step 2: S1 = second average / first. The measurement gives 1.23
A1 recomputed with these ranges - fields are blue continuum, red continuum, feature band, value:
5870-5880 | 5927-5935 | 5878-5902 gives 3.5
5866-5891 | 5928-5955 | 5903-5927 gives 0.1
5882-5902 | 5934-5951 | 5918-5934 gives -0.6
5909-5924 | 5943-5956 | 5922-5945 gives 0.5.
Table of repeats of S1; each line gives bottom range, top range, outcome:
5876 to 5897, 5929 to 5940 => 1.06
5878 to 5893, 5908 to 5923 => 1.07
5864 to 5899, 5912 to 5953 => 1.04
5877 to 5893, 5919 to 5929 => 1.05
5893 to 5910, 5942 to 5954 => 1.13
